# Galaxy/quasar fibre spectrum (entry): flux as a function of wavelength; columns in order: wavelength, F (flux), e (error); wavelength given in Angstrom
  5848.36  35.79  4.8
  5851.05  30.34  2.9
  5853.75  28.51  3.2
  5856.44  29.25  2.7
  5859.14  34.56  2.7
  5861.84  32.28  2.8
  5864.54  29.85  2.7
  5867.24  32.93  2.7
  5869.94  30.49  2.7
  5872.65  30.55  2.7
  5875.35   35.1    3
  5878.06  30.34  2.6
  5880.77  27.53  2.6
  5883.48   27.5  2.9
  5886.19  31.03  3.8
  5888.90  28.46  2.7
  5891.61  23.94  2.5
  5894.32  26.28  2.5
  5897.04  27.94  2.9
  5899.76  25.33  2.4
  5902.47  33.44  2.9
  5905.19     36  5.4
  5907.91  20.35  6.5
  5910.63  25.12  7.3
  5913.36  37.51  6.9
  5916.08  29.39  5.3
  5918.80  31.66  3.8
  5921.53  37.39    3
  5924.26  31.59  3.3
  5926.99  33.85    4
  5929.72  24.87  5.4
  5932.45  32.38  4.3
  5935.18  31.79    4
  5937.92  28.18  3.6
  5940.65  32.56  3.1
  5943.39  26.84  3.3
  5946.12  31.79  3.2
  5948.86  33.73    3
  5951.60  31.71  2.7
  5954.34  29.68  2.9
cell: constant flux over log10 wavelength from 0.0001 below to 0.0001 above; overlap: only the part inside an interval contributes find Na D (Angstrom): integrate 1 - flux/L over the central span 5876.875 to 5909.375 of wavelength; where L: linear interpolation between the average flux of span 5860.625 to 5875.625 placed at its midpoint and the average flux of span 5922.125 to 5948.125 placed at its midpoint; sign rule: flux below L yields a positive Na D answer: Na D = 3.26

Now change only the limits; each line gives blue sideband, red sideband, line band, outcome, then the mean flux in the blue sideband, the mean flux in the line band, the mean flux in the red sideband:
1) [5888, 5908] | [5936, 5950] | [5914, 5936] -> -1.6 Angstrom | 28.2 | 31.8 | 30.6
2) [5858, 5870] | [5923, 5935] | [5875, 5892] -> 1.4 Angstrom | 32.1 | 29.1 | 30.8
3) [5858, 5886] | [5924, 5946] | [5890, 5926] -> 1.0 Angstrom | 31.1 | 29.7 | 30.3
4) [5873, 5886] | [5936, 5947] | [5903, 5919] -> 0.0 Angstrom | 30.2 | 30.1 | 29.9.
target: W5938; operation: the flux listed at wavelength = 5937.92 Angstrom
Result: 28.18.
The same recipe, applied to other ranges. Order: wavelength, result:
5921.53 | 37.39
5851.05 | 30.34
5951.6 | 31.71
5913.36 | 37.51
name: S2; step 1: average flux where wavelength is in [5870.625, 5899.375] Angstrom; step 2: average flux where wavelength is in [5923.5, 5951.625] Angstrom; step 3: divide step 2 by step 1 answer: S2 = 1.07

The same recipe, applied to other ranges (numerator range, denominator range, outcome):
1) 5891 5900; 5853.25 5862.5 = 0.83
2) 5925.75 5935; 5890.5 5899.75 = 1.17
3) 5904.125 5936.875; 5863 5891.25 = 1.02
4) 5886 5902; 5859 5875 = 0.86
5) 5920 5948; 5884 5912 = 1.12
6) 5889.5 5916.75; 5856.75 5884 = 0.92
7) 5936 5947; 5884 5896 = 1.09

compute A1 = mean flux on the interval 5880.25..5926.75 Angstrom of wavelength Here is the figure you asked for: 29.6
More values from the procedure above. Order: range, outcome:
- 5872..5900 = 28.6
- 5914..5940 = 31.4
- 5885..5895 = 27.5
